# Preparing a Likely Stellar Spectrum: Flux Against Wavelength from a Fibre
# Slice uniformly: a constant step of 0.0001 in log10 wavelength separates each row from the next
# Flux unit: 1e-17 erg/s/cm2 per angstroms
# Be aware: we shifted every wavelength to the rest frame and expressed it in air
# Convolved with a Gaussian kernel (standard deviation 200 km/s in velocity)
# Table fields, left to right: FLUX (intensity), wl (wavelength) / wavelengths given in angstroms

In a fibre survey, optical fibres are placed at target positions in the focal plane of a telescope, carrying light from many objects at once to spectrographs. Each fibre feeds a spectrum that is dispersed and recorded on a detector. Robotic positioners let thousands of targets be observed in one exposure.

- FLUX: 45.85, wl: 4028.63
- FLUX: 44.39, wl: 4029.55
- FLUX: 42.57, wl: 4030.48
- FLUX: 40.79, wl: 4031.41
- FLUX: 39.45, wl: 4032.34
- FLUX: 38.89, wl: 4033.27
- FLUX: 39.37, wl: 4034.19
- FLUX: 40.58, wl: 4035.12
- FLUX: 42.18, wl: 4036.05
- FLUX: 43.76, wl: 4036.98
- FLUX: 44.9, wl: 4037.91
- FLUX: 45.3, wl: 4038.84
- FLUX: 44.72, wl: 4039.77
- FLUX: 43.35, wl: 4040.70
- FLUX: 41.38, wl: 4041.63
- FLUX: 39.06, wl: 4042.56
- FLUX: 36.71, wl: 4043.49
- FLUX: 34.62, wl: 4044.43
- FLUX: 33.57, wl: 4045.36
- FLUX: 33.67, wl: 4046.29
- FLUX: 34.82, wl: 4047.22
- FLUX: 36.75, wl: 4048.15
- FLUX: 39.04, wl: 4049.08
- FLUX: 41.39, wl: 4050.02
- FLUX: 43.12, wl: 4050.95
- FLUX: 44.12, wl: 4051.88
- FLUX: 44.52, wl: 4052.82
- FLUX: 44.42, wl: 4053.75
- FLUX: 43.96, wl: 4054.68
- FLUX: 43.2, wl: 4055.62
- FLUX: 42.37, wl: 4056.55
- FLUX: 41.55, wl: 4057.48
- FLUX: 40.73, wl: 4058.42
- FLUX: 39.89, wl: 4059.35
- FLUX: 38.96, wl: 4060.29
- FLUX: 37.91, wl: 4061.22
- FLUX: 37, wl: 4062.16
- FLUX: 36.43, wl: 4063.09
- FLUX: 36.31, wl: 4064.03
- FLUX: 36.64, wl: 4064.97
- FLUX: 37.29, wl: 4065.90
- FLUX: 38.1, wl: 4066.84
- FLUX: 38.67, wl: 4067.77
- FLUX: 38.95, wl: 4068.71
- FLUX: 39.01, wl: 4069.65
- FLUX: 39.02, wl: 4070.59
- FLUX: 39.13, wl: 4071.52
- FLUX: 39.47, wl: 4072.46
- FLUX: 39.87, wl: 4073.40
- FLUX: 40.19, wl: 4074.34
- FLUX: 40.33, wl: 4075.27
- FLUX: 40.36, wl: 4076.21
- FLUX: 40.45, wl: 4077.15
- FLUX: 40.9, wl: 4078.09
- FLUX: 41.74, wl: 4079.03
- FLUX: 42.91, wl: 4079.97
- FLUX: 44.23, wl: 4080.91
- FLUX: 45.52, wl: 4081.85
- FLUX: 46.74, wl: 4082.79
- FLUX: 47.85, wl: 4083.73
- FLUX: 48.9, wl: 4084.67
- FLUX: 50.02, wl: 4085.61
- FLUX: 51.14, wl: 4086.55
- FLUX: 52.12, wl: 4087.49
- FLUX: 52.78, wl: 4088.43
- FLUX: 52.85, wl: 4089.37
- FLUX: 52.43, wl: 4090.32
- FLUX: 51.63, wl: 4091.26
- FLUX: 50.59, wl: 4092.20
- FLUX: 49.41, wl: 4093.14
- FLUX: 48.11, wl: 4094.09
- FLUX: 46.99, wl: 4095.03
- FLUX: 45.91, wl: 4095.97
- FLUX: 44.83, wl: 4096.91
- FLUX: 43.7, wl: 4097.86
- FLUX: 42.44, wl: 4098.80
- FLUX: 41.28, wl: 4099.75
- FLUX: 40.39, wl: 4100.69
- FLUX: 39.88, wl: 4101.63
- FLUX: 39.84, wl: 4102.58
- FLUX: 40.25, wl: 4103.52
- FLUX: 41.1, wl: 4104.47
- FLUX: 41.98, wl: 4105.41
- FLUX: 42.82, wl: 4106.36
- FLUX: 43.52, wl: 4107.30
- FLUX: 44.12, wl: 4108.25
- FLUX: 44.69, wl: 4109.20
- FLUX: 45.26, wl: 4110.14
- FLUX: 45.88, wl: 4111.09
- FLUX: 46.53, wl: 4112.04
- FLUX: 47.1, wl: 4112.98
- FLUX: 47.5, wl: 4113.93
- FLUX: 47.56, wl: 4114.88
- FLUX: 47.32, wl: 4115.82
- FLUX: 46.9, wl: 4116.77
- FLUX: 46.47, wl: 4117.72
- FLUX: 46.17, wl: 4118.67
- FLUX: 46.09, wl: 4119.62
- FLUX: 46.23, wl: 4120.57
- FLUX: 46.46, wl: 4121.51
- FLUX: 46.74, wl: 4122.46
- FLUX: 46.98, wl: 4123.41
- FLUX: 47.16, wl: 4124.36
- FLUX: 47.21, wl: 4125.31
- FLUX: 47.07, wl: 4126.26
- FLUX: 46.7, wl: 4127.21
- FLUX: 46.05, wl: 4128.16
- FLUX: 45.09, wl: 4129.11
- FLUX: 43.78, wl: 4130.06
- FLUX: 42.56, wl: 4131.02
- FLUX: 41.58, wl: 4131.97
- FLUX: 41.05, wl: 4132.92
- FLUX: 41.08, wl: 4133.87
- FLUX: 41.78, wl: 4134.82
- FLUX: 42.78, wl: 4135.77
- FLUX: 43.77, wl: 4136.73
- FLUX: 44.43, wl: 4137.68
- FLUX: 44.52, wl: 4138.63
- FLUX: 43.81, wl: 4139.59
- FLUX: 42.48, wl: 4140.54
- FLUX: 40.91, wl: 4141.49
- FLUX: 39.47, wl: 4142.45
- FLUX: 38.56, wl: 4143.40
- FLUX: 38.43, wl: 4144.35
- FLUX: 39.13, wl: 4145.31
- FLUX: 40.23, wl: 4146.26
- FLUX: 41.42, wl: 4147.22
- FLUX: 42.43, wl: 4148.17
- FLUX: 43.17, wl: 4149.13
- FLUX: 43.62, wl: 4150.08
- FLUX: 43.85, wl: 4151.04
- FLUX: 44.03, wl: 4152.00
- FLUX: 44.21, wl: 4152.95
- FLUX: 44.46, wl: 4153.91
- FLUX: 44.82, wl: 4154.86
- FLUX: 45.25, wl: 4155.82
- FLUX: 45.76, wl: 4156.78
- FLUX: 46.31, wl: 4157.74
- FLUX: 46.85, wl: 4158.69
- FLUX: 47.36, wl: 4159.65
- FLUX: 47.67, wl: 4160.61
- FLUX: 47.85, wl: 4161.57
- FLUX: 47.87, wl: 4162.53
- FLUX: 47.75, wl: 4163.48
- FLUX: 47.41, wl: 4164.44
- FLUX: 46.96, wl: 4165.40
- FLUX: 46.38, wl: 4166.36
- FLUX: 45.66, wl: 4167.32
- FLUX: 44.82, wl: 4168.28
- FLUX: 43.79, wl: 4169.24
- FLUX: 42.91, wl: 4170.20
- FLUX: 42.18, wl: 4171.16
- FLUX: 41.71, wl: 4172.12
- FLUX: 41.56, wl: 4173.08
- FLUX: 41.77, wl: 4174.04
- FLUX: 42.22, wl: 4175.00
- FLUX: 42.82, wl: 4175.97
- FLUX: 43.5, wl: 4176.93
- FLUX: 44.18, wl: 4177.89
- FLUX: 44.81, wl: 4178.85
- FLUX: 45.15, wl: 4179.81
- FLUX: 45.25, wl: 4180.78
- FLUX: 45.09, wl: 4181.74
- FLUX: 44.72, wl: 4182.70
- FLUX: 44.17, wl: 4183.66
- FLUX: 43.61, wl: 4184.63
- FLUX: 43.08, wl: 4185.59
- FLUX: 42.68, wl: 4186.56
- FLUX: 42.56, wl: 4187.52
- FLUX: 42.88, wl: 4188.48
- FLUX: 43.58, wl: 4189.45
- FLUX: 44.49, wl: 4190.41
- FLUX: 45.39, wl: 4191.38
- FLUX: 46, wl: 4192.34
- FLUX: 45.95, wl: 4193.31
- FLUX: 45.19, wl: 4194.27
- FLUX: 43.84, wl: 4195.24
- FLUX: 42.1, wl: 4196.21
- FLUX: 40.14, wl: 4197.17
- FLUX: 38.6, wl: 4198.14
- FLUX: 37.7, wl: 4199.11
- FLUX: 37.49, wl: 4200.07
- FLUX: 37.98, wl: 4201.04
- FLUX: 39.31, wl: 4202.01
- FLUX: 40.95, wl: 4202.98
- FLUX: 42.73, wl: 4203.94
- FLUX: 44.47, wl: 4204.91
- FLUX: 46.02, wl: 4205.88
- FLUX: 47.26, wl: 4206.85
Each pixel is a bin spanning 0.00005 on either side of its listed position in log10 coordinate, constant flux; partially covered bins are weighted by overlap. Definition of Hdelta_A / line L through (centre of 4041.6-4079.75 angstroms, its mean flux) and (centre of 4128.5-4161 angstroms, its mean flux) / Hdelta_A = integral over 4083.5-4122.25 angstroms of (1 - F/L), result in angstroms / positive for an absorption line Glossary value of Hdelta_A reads -4.7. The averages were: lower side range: 39.4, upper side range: 43.1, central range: 46.3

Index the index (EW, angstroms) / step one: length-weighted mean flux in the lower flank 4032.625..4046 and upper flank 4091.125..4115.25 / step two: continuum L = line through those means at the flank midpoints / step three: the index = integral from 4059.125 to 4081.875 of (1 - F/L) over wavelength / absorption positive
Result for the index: 1.6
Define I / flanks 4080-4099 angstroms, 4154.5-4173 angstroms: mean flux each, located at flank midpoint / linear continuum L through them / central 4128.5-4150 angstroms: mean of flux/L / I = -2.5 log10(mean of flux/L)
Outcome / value 0.11 mag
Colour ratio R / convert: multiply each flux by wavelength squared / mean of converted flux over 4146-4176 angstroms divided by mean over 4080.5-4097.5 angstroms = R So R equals 0.94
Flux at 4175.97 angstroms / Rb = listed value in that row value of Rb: 42.82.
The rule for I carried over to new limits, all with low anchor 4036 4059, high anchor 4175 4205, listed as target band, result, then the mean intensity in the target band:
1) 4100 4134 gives -0.070 mag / 44.7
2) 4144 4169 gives -0.059 mag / 44.8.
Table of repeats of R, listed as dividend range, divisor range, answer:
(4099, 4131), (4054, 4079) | 1.16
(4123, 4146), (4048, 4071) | 1.12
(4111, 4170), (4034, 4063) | 1.15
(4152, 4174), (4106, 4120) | 1.01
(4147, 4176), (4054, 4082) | 1.17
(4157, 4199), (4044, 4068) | 1.20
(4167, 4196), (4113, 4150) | 1.02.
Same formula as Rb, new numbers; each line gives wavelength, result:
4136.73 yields 43.77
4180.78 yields 45.25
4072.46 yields 39.47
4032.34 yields 39.45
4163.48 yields 47.75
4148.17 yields 42.43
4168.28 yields 44.82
